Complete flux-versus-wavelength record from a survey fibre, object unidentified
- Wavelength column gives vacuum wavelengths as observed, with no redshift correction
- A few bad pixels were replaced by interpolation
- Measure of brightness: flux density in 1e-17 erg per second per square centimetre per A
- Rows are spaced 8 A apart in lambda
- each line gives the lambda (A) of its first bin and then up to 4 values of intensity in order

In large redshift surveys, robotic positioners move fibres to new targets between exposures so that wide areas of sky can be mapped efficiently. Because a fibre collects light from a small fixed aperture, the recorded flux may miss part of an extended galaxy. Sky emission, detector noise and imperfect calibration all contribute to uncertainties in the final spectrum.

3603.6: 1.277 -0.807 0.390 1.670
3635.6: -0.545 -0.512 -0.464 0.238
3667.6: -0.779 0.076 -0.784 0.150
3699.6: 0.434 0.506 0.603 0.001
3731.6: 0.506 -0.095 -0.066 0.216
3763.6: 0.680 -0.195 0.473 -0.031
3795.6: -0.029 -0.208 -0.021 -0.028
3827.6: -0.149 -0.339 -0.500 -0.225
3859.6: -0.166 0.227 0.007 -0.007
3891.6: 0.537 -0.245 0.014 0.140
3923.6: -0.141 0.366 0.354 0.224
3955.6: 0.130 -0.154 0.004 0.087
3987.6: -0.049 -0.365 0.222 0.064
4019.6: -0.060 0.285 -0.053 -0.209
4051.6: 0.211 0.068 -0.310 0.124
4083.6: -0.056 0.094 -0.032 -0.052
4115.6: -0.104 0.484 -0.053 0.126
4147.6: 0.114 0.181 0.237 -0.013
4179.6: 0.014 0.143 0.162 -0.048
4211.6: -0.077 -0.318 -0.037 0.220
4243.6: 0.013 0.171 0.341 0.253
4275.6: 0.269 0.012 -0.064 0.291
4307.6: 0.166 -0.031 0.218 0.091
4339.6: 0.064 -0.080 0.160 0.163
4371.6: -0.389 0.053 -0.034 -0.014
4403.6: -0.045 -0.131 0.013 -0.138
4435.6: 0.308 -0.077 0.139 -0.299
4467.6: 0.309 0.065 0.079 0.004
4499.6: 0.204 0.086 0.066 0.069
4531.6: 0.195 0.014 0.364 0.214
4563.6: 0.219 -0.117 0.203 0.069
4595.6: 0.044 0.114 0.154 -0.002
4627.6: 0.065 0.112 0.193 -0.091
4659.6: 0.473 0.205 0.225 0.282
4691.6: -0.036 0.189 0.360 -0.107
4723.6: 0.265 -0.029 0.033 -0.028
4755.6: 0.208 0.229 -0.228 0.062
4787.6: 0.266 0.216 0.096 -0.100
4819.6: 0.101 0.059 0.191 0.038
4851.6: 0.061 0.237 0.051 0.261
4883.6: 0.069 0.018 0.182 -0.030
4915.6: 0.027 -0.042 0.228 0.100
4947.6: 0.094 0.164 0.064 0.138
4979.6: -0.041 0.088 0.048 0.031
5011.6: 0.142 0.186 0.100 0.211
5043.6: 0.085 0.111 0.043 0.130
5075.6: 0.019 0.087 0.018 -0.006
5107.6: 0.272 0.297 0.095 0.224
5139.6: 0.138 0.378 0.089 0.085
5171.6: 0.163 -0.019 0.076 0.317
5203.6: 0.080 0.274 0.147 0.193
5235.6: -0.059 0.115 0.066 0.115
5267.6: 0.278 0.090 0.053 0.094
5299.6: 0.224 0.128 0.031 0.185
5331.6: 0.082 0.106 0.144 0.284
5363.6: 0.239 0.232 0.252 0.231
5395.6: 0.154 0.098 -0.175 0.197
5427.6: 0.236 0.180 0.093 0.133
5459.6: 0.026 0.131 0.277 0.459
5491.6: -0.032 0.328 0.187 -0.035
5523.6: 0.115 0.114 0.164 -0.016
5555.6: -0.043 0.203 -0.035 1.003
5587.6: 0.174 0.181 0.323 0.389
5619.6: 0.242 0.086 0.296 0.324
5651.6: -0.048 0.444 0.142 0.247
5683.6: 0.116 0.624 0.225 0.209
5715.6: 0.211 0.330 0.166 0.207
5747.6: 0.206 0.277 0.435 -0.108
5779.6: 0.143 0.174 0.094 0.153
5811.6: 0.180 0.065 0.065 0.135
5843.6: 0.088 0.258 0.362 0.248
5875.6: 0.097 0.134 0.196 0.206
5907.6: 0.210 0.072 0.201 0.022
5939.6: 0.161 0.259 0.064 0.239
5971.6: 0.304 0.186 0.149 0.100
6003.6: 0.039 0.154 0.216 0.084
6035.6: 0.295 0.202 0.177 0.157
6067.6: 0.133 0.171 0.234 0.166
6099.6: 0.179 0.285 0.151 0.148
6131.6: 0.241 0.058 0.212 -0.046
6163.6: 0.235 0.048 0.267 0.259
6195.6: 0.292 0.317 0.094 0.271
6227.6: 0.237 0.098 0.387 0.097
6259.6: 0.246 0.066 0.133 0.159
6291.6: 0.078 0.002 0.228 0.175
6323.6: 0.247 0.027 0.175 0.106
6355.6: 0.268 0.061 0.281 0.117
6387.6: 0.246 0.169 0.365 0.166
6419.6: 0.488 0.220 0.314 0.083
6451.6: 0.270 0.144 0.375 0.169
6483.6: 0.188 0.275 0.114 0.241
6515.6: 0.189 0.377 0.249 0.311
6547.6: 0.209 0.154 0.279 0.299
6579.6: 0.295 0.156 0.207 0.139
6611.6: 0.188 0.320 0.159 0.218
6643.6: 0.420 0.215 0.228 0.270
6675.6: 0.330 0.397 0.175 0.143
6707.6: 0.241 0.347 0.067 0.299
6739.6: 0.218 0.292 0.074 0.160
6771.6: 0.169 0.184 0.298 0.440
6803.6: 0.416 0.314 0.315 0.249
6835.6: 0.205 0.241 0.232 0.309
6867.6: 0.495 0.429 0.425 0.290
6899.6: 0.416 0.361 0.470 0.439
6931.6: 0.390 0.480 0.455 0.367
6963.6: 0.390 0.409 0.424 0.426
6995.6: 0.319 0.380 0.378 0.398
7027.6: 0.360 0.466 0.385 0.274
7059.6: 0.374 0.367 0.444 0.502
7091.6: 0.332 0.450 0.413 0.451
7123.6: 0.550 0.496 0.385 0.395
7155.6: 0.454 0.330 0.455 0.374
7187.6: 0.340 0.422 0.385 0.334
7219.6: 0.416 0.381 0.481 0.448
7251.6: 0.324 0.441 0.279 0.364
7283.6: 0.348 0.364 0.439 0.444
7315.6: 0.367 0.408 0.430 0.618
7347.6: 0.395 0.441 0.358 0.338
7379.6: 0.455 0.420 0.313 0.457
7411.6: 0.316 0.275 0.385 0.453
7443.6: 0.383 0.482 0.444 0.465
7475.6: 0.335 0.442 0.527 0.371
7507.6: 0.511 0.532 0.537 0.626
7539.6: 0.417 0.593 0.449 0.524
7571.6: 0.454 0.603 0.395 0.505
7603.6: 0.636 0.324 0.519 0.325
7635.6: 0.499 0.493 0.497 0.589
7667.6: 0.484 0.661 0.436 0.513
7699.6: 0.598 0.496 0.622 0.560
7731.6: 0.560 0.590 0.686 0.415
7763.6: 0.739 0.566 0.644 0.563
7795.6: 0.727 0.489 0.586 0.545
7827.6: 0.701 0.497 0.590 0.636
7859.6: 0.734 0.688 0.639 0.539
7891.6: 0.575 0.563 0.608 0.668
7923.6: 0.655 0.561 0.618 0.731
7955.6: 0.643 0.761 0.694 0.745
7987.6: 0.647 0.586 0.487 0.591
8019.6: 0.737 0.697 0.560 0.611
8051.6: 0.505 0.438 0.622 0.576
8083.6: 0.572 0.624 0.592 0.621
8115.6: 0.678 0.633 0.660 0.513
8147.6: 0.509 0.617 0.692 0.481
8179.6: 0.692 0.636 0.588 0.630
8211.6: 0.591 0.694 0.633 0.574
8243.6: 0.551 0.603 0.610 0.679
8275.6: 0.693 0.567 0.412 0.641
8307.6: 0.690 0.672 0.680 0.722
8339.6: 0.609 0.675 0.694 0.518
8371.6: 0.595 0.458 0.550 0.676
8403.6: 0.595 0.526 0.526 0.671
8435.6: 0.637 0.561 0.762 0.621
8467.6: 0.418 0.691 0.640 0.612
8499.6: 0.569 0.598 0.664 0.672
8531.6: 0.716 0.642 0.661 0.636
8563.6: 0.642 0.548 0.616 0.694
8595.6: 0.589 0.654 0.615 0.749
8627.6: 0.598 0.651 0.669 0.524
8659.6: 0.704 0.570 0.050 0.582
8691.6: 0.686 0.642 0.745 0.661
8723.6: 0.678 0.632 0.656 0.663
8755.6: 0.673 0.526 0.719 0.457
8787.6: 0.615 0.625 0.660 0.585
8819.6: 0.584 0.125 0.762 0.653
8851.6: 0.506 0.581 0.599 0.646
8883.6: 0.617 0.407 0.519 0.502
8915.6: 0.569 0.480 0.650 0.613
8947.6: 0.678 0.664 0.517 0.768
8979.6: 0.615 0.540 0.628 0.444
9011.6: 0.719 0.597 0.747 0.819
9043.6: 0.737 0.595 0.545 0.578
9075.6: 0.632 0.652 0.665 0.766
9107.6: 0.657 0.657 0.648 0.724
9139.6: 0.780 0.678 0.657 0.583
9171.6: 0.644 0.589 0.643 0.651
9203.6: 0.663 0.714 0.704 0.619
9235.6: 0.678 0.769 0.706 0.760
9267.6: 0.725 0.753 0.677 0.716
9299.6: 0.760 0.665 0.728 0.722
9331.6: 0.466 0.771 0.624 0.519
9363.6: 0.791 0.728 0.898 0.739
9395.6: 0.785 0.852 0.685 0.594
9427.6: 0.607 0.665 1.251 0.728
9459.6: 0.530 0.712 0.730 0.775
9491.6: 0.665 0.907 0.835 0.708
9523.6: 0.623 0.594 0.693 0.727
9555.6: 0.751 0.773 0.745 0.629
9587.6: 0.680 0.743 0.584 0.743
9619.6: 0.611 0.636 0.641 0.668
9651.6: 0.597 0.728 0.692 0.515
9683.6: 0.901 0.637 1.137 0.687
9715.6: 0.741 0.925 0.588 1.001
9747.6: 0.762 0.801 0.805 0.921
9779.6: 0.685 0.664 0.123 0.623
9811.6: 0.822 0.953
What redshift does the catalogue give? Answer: 0.72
